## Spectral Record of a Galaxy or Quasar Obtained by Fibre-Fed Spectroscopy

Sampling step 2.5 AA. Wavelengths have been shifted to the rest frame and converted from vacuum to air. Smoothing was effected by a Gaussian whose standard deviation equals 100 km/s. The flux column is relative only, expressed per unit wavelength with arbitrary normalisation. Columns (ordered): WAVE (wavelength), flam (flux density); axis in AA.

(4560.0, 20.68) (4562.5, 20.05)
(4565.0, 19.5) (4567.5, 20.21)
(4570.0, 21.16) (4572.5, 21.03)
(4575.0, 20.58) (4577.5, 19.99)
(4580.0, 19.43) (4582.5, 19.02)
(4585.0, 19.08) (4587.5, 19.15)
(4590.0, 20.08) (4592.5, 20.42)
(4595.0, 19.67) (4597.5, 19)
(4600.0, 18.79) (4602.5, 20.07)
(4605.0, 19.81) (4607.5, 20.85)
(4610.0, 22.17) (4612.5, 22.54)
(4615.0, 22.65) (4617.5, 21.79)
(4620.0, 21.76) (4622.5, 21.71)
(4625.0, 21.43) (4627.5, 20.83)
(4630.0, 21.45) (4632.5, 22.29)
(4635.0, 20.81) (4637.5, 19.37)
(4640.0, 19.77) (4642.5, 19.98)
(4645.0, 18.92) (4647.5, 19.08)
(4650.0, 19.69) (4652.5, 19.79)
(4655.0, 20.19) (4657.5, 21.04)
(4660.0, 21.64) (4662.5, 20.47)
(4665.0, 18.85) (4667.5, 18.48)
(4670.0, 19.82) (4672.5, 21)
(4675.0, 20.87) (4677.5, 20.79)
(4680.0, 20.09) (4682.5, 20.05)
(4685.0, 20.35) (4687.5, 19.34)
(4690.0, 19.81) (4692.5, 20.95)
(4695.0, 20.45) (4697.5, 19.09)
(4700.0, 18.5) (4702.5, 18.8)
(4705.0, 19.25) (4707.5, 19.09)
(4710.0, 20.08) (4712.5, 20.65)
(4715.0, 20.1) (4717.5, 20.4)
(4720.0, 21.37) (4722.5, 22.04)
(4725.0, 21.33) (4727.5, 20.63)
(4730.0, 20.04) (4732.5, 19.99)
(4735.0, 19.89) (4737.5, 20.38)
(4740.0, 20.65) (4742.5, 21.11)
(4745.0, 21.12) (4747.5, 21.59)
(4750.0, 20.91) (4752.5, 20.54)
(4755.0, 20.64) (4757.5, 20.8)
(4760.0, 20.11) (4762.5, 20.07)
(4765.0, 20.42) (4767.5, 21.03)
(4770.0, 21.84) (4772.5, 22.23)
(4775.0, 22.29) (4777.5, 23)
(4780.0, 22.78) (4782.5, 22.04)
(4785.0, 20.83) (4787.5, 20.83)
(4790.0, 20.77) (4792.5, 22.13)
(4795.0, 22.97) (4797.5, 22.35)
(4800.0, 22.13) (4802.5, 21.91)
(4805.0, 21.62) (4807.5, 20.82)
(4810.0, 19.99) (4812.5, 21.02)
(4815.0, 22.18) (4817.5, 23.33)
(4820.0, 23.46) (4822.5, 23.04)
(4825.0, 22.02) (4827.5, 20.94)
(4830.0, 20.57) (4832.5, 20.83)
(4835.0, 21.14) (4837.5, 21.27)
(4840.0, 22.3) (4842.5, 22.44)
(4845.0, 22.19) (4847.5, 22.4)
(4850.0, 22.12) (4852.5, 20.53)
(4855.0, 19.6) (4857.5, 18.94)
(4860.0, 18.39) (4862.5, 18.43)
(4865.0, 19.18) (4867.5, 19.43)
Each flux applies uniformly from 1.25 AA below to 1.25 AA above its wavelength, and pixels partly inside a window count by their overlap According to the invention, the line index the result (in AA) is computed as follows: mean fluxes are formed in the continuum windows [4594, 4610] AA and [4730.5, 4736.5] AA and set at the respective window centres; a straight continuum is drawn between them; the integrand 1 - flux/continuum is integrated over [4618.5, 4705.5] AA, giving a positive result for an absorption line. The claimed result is -1.2 AA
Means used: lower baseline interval 19.9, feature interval 20.2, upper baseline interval 20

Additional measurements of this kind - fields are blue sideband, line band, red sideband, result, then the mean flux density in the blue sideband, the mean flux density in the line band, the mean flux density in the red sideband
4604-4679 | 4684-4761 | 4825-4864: 1.5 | 20.7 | 20.3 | 20.8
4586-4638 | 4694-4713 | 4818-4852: 1.6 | 20.8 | 19.4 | 21.9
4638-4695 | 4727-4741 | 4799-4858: 0.3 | 20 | 20.2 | 21.6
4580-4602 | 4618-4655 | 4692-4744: -1.5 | 19.4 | 20.5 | 20.2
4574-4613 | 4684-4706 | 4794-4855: 1.2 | 20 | 19.6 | 21.8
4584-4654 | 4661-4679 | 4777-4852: 0.7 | 20.5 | 20.1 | 21.8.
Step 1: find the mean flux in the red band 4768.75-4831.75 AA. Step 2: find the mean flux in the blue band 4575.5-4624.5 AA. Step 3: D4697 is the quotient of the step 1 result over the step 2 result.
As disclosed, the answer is 1.1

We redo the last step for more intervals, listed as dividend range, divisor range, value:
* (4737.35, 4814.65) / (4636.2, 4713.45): 1.07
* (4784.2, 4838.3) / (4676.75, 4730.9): 1.08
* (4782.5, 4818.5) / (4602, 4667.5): 1.05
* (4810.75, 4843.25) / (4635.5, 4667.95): 1.10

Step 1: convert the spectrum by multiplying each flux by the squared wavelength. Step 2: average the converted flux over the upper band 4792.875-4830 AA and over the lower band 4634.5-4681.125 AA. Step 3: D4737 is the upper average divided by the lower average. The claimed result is 1.2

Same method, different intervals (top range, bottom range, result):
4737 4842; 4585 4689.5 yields 1.12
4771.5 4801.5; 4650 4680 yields 1.15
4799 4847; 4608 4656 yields 1.13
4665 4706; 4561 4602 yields 1.05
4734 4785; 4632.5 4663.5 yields 1.10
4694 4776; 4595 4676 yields 1.04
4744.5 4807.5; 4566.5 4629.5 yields 1.13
